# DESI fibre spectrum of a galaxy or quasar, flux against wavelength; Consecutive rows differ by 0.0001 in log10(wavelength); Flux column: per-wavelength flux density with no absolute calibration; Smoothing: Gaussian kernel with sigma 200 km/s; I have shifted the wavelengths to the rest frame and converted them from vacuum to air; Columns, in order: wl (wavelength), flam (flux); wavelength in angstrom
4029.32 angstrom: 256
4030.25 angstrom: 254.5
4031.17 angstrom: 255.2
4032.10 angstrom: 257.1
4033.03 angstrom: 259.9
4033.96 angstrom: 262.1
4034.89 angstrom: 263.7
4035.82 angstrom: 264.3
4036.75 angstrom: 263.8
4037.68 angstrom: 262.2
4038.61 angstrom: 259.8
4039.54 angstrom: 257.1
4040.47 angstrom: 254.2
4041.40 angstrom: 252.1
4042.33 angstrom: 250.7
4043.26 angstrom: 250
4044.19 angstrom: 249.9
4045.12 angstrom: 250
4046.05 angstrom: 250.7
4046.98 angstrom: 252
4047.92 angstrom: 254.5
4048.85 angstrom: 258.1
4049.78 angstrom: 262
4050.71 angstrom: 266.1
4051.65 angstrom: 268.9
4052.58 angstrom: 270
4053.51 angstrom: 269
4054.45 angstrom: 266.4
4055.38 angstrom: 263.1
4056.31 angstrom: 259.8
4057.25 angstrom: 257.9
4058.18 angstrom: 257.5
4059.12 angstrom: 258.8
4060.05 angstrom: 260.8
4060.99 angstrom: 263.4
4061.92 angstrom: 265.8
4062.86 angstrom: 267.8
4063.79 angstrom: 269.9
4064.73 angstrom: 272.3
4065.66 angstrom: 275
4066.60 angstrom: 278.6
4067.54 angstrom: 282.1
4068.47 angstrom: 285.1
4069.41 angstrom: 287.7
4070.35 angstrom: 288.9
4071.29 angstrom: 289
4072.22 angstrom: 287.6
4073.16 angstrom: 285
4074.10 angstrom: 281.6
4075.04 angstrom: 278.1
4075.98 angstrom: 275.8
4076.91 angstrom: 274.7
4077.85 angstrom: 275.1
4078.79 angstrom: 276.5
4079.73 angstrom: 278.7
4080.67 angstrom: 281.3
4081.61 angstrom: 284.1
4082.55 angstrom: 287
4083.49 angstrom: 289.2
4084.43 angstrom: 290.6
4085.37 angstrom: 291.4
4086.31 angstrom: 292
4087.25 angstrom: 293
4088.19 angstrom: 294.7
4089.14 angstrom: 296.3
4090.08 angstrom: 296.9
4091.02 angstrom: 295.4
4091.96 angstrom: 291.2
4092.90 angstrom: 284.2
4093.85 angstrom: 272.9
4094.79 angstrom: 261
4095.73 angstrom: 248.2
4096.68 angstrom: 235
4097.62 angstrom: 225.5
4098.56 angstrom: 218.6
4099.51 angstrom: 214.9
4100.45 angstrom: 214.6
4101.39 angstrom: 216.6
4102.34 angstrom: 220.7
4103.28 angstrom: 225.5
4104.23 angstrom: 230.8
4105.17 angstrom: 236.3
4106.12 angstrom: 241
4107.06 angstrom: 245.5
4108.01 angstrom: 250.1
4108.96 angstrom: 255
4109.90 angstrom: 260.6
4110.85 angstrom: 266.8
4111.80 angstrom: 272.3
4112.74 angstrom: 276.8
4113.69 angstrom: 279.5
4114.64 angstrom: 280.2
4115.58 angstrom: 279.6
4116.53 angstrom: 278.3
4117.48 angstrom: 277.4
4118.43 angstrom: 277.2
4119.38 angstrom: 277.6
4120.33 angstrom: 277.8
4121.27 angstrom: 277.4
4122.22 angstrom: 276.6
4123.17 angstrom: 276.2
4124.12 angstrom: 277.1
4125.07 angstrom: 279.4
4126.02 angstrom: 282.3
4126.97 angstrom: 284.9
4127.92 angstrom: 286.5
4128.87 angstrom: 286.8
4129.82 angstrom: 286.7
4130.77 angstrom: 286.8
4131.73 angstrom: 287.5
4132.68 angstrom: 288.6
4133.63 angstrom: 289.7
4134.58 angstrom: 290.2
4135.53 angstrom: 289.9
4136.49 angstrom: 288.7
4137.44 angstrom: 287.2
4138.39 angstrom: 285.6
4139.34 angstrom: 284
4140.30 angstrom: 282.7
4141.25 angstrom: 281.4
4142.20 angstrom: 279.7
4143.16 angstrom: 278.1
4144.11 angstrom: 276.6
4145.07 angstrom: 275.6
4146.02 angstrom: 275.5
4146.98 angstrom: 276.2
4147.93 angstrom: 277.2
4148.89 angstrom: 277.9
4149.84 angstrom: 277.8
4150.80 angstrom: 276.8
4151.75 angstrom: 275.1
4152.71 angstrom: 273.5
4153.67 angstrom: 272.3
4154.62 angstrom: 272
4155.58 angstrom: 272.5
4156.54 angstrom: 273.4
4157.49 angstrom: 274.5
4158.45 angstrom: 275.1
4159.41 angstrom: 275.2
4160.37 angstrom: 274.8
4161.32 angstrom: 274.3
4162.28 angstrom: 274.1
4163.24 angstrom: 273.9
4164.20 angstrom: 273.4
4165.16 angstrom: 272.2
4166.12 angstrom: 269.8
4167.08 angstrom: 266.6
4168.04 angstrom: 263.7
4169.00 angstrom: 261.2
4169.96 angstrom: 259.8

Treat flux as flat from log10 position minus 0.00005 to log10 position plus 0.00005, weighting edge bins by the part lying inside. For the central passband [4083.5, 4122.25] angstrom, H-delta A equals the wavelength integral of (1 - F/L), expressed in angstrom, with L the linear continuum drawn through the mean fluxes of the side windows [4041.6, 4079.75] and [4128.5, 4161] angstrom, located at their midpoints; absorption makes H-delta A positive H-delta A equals 1.5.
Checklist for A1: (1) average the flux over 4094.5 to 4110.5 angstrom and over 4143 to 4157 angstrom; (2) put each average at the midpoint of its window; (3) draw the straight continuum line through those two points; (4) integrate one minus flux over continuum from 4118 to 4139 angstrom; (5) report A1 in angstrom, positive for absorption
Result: -2.2 angstrom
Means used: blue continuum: 235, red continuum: 275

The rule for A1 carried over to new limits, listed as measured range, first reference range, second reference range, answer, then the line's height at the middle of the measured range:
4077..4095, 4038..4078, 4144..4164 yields -1.11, 269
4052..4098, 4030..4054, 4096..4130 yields -3.01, 259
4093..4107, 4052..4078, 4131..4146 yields 2.19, 278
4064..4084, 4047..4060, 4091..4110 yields -2.17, 254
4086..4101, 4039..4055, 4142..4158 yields 0.09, 266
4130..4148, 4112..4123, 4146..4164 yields -0.47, 276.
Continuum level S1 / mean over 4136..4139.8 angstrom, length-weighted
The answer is 286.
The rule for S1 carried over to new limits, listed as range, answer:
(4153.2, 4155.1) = 273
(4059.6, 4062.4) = 263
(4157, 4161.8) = 275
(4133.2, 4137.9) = 289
